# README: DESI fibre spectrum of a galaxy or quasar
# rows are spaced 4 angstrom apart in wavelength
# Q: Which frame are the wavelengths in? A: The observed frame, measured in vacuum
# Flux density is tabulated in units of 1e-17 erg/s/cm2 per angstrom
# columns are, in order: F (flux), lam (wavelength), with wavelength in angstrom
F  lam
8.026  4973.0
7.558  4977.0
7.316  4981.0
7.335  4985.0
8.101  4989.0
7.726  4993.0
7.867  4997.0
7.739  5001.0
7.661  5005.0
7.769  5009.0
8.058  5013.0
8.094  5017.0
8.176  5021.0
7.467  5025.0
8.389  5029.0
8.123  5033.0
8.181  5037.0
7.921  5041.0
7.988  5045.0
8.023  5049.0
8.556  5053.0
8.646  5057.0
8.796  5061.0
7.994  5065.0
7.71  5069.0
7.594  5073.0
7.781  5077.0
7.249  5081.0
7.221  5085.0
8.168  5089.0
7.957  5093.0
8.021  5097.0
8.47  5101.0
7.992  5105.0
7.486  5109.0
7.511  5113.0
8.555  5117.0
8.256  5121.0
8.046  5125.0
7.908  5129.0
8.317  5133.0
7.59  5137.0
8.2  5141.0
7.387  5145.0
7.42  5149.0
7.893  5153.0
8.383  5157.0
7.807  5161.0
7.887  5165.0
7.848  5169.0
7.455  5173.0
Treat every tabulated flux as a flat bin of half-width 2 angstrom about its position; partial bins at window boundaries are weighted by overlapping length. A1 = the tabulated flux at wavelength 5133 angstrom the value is 8.317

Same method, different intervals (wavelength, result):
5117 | 8.555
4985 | 7.335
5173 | 7.455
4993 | 7.726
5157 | 8.383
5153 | 7.893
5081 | 7.249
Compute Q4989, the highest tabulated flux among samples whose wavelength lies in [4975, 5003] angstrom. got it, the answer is 8.101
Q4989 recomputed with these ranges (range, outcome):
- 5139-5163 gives 8.383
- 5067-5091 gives 8.168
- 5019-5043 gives 8.389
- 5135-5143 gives 8.2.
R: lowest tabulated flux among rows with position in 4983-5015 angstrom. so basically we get 7.335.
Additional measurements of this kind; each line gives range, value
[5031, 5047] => 7.921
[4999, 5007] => 7.661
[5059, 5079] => 7.594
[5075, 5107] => 7.221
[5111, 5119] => 7.511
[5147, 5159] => 7.42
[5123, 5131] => 7.908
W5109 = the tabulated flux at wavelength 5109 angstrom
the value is 7.486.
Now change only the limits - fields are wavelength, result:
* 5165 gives 7.887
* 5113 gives 7.511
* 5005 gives 7.661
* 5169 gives 7.848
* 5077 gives 7.781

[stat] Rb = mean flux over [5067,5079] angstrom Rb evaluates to 7.7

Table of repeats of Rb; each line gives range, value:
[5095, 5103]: 8.25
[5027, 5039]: 8.23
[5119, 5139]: 8.02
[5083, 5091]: 7.69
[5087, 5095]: 8.06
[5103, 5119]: 7.89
